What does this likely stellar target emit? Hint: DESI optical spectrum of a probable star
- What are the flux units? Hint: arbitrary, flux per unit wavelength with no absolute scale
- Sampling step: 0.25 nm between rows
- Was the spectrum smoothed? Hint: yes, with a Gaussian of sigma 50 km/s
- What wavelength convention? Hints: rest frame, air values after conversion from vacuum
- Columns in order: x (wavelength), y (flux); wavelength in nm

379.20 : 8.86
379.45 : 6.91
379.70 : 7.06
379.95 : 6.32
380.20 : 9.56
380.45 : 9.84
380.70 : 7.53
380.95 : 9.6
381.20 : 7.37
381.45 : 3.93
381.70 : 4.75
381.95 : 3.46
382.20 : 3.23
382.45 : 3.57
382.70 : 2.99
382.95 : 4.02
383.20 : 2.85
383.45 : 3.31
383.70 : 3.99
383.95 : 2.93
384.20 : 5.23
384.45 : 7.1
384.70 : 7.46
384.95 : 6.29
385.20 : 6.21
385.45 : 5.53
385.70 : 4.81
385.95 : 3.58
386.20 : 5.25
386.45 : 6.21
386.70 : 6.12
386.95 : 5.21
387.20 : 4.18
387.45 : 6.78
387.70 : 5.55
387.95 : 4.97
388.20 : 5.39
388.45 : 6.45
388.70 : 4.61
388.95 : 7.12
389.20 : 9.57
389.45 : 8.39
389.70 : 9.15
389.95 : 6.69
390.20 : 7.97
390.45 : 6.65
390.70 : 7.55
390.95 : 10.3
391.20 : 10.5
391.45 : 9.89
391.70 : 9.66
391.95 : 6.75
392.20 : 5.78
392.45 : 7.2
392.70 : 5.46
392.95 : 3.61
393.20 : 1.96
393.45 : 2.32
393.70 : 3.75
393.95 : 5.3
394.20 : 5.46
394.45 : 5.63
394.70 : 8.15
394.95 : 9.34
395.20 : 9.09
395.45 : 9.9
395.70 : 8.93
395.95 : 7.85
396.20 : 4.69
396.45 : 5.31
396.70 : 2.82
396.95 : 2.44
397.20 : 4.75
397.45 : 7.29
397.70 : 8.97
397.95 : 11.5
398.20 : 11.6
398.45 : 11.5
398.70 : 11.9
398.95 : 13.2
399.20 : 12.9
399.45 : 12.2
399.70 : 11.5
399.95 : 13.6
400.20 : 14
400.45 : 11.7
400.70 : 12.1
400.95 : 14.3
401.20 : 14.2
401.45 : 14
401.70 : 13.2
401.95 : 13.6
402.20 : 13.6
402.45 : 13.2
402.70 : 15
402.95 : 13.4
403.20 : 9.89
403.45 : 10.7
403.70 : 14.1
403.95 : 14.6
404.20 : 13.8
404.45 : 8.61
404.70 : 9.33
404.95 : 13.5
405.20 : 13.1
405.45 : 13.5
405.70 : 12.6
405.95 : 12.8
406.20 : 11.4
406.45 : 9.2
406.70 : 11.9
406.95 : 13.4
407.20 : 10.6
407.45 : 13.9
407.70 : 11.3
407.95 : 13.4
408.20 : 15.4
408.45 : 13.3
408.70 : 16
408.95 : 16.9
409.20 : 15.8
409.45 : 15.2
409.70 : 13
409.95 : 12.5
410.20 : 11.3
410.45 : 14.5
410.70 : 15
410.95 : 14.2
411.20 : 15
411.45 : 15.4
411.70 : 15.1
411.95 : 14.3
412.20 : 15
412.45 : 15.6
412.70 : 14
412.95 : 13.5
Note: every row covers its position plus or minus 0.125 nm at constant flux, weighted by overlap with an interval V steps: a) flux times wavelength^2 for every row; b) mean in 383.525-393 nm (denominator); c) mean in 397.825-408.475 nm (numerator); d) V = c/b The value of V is 2.1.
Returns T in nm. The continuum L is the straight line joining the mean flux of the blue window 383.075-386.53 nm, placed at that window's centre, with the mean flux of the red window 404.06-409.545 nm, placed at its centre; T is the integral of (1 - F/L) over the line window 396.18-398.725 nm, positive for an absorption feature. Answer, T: 0.58 nm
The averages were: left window 5.04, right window 12.9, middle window 7.47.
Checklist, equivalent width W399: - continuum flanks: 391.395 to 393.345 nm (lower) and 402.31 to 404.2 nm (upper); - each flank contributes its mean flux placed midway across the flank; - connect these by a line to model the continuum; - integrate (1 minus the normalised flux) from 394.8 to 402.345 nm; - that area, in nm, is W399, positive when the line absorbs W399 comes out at -0.14 nm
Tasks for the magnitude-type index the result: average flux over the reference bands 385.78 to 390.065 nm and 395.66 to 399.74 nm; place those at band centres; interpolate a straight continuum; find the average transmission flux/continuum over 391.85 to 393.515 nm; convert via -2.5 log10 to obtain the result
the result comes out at 0.470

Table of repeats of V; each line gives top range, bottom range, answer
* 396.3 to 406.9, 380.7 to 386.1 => 2.56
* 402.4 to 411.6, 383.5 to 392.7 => 2.21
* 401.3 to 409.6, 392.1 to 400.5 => 1.71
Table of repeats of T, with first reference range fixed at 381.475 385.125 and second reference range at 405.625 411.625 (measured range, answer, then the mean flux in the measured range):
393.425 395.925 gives 0.45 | 7.01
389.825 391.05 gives -0.14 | 7.78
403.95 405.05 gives 0.04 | 11.6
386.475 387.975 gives 0.06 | 5.55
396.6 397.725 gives 0.53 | 4.98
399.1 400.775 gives -0.35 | 12.6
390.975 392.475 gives -0.23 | 8.5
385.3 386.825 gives 0.03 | 5.27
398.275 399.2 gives -0.21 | 12.3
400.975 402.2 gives -0.31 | 13.8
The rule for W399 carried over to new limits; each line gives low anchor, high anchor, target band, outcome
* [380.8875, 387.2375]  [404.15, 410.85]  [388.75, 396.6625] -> 0.75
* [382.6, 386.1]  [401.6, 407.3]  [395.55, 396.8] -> 0.43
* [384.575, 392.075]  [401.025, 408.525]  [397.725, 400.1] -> -0.33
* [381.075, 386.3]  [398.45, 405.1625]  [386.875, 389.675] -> 0.18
